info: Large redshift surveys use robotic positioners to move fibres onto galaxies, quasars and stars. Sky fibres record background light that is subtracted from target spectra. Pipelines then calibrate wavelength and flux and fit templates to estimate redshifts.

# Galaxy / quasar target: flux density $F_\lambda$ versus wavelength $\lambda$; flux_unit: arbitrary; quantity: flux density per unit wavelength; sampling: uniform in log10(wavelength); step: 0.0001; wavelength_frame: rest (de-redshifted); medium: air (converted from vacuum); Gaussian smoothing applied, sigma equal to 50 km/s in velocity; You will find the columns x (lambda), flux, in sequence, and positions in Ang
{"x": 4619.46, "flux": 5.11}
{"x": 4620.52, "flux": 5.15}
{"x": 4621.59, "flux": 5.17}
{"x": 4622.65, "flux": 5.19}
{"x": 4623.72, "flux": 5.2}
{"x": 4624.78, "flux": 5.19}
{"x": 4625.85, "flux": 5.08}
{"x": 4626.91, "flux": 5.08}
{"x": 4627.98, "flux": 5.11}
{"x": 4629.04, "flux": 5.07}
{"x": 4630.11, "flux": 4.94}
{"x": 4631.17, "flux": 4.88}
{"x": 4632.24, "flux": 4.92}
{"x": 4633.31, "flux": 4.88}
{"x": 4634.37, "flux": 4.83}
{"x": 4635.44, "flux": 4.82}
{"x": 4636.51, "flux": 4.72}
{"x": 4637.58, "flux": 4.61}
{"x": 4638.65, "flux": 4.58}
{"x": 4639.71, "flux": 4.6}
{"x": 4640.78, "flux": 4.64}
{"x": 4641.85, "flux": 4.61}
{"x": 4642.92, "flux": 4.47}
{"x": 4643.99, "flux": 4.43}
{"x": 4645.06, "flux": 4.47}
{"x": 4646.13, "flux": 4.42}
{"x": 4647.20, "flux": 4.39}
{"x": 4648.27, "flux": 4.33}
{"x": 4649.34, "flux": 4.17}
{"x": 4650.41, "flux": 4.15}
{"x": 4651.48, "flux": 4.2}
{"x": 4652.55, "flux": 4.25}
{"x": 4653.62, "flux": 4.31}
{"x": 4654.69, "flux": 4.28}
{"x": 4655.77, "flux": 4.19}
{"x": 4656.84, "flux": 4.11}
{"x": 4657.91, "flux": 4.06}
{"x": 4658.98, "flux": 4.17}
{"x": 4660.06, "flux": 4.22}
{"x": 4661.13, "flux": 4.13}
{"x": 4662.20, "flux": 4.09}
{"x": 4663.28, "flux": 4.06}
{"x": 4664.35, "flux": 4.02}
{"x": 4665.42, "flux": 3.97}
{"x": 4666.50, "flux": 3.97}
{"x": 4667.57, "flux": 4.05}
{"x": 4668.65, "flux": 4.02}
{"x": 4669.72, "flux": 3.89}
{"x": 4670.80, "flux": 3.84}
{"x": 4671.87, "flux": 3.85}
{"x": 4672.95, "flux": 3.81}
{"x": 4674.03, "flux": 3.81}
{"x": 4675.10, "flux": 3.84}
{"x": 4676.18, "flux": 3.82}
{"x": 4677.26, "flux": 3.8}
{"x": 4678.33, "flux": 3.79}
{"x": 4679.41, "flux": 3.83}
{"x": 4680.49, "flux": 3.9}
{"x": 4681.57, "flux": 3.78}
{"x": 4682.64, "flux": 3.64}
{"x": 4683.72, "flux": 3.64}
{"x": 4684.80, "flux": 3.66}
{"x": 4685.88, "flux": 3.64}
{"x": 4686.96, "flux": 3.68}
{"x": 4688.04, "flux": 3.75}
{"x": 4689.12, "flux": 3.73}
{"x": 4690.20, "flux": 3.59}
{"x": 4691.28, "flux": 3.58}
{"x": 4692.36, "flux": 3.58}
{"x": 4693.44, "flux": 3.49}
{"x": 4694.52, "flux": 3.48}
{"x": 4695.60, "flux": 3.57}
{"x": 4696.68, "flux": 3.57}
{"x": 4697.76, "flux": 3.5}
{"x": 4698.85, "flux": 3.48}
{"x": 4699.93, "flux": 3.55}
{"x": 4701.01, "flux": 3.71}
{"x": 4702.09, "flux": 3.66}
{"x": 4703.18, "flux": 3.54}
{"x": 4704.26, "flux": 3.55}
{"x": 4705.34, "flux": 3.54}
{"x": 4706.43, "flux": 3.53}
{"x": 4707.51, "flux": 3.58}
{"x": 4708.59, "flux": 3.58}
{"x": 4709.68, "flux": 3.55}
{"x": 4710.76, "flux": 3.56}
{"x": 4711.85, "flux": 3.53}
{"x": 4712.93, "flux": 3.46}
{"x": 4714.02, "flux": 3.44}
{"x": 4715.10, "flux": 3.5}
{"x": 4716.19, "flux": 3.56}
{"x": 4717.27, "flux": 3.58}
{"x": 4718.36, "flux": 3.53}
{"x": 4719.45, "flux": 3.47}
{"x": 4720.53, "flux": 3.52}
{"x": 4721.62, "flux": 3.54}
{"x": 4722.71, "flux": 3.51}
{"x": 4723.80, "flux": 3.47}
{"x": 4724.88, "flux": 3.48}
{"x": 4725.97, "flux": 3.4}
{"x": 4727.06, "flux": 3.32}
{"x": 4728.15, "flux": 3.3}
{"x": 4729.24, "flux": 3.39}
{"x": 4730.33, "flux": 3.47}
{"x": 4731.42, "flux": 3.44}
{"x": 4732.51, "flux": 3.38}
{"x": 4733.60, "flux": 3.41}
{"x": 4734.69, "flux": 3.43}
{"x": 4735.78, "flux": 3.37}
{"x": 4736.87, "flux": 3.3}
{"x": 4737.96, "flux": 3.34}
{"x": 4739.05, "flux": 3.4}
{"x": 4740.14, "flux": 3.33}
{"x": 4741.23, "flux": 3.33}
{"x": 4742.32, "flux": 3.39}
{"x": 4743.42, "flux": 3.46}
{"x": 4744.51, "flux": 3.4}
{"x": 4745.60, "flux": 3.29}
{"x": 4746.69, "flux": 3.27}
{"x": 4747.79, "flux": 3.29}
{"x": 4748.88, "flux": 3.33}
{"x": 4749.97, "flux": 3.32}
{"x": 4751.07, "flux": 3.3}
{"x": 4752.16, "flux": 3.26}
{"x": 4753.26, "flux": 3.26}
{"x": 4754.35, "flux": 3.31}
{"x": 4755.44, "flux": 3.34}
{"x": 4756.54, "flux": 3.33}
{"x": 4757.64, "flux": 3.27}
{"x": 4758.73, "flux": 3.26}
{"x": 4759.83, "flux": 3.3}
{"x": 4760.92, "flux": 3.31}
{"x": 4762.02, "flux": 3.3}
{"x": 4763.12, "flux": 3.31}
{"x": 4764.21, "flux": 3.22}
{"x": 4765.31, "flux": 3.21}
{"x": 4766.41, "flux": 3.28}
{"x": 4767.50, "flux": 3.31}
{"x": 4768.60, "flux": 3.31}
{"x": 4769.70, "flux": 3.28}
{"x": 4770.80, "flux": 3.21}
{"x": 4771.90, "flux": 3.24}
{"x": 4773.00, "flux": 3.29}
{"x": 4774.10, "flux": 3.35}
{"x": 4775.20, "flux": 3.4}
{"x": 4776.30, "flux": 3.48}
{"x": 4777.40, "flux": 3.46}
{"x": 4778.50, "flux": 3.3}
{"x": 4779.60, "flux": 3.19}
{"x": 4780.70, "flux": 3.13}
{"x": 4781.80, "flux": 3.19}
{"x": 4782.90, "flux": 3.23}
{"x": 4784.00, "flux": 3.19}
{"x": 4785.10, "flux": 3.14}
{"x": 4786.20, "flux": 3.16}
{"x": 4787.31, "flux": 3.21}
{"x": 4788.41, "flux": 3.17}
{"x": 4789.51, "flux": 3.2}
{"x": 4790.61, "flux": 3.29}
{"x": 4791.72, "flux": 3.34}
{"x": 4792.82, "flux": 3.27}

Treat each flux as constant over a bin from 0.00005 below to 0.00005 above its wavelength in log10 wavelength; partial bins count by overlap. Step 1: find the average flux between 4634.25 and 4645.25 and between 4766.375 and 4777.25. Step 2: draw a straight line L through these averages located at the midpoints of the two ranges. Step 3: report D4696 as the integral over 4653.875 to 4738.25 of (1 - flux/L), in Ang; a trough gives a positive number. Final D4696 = 8.1 Ang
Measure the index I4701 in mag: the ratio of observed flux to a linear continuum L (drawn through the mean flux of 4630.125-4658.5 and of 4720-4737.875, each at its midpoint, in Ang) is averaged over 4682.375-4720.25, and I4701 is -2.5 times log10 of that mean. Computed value 0.057 mag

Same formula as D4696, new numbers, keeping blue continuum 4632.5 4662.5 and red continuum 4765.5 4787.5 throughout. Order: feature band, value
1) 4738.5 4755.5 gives 1.0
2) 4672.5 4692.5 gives 1.8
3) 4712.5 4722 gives 0.7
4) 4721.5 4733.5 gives 0.9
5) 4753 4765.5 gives 0.5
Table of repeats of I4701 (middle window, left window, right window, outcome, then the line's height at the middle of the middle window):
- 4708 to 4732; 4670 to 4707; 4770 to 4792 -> 0.01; 3.53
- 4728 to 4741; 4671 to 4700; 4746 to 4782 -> 0.02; 3.44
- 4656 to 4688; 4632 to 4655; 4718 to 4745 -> 0.07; 4.15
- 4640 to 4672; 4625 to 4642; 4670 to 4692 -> 0.03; 4.33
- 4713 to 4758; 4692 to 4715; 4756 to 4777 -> 0.01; 3.42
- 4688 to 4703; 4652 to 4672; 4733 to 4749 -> 0.06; 3.78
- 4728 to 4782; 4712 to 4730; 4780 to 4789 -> 0.00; 3.31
